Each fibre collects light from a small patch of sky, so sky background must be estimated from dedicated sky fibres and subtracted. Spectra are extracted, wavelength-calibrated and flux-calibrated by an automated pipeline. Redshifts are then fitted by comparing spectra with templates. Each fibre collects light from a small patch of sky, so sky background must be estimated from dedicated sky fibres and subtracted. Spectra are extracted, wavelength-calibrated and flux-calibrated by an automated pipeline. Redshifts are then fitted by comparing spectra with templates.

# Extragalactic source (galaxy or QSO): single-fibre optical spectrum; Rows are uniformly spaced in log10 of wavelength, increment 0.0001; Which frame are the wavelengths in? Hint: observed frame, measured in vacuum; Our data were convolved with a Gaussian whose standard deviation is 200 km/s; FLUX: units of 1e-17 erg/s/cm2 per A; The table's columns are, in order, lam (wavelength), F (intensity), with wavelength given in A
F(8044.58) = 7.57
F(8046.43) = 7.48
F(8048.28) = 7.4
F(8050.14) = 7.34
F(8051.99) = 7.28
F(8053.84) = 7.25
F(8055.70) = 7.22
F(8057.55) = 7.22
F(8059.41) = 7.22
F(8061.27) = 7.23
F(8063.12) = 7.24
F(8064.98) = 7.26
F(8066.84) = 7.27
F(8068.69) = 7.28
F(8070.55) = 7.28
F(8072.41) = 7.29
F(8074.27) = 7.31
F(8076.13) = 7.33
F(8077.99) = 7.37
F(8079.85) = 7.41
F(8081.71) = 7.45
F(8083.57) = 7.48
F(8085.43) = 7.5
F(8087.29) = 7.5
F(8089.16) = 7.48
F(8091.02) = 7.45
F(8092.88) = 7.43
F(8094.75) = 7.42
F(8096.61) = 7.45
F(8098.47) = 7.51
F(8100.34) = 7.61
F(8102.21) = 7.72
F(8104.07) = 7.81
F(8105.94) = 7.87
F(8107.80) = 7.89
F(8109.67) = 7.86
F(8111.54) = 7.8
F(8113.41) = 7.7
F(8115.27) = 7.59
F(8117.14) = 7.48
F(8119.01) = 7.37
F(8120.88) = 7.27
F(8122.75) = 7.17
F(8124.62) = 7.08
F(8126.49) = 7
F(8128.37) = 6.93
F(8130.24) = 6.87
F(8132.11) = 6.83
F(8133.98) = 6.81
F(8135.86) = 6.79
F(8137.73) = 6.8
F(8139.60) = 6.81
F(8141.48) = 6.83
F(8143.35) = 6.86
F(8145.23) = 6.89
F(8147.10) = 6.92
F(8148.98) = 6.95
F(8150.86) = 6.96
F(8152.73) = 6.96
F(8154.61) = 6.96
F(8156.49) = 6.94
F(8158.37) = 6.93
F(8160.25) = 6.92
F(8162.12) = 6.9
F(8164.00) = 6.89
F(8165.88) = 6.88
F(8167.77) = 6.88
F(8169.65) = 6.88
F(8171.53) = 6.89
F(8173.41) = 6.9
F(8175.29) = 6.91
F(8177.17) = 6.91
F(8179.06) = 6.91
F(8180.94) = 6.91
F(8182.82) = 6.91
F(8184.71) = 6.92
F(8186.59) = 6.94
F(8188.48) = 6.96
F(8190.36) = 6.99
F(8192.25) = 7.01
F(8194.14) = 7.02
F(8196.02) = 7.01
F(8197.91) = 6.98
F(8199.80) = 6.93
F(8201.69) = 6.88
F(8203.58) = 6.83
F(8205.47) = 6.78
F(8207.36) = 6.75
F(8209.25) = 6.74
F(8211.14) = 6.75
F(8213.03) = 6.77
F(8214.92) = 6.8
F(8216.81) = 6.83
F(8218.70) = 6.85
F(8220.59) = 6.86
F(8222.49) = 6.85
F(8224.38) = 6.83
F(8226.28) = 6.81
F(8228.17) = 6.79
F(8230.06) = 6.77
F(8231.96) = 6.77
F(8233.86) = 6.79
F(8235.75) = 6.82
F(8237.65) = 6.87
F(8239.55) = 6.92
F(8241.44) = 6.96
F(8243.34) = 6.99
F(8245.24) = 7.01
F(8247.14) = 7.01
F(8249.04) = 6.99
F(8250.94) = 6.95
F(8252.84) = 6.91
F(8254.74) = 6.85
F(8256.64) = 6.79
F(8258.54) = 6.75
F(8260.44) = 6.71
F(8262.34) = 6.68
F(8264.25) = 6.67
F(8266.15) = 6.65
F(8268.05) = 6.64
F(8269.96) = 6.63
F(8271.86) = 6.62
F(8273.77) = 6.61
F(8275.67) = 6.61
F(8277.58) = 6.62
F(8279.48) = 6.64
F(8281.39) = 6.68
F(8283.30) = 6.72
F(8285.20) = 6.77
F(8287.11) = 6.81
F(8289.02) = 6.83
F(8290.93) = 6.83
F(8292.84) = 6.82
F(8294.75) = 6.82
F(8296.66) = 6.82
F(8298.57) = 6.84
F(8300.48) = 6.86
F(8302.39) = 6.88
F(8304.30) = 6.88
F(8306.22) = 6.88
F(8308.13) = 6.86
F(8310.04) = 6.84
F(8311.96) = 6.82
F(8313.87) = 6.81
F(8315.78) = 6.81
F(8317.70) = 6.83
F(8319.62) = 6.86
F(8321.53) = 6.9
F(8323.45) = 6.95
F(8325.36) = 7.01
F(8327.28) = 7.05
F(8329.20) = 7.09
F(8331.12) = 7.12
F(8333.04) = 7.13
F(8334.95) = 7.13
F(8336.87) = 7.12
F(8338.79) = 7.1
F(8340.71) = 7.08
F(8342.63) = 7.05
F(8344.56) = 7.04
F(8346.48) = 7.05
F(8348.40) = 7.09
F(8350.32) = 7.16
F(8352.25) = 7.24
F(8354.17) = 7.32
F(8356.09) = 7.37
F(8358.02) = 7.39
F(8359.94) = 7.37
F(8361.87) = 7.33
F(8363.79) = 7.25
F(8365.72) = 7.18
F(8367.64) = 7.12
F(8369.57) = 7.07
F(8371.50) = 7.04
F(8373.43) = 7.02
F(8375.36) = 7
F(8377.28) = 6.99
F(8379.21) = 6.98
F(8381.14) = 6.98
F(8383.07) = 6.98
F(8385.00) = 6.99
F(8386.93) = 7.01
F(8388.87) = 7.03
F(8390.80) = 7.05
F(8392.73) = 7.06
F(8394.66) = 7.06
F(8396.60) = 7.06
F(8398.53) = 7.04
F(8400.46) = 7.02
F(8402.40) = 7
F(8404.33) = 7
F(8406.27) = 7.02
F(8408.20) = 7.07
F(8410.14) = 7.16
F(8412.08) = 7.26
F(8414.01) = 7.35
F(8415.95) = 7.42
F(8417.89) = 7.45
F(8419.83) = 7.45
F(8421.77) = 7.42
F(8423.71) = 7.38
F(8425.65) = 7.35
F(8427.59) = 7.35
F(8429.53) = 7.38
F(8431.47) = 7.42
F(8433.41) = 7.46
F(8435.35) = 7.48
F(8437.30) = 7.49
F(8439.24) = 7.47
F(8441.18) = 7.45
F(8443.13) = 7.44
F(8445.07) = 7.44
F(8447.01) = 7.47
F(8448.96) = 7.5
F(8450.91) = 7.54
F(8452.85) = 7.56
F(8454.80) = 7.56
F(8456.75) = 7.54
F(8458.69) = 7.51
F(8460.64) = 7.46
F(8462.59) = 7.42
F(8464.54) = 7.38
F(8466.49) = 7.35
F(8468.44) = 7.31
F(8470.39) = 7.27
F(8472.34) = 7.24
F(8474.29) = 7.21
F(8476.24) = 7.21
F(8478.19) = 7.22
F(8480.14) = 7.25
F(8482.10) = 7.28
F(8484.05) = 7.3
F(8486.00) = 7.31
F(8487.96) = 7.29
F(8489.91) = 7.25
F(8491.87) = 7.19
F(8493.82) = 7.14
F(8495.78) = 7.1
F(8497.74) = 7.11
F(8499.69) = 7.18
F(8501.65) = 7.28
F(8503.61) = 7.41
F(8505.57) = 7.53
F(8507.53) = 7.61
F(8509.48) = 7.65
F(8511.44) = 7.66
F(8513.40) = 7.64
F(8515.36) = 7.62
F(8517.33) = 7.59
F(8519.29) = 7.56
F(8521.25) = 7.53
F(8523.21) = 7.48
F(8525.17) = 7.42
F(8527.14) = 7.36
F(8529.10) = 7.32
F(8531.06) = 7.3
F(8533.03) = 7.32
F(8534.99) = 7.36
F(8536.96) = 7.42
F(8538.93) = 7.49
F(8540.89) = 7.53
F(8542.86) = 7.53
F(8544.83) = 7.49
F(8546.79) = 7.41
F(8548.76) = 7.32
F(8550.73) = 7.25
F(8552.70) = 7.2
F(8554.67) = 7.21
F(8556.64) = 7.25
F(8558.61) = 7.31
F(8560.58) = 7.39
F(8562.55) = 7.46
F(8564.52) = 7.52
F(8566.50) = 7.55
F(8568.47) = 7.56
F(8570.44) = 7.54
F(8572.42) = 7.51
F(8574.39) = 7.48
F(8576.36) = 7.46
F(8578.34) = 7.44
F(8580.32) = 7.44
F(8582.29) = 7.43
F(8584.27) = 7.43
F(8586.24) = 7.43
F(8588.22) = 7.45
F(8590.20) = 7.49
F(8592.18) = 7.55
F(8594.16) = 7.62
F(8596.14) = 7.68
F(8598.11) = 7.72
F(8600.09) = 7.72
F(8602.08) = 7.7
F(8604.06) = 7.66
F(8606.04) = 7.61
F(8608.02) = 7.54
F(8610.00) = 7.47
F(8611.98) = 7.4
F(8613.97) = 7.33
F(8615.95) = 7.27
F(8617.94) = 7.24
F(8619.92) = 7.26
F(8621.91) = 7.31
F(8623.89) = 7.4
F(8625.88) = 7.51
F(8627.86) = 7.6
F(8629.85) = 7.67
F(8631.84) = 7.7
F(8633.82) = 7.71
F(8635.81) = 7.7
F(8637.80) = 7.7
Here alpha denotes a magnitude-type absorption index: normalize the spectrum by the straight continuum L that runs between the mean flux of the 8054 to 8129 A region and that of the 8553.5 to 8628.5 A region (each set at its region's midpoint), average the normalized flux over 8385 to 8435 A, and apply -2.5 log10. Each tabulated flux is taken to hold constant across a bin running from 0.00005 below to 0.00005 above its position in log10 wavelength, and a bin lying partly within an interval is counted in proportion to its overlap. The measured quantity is 0.036 mag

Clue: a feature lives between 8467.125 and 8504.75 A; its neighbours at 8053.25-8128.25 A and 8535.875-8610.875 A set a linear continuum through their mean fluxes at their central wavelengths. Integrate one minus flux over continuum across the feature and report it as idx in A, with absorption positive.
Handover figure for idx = 1.1 A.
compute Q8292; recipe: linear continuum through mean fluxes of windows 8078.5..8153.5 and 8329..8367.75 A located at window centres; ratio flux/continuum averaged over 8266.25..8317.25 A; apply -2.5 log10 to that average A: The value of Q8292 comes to 0.07 mag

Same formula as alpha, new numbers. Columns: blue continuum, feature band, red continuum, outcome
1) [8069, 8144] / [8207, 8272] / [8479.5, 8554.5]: 0.08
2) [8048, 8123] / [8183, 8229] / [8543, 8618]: 0.09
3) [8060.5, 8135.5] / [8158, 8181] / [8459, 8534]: 0.07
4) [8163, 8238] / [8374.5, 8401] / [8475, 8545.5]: 0.02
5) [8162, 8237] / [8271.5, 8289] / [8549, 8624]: 0.05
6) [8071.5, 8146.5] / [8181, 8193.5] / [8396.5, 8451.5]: 0.06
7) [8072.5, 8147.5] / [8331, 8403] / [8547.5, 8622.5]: 0.04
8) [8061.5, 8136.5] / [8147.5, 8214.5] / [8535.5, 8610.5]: 0.08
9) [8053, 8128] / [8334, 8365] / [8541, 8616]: 0.04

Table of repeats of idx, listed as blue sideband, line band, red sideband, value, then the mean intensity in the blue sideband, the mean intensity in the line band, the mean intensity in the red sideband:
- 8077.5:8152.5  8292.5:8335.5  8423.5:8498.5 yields 2.5 A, 7.29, 6.91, 7.36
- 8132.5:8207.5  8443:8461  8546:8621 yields -0.6 A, 6.9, 7.51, 7.45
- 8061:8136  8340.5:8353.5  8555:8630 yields 0.6 A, 7.38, 7.1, 7.48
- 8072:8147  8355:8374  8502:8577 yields 0.5 A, 7.32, 7.22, 7.45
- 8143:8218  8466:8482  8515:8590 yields 0.1 A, 6.9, 7.26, 7.43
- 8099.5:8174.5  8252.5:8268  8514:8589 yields 1.0 A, 7.13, 6.74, 7.43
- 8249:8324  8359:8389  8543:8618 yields -0.4 A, 6.78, 7.08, 7.46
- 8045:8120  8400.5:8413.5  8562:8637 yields 0.7 A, 7.45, 7.09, 7.52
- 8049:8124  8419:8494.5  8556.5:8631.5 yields 1.0 A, 7.44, 7.38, 7.49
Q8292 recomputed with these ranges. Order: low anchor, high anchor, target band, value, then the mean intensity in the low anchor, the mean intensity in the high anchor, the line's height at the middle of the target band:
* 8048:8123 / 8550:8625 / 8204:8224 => 0.10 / 7.44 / 7.46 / 7.45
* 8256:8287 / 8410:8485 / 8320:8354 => -0.02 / 6.68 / 7.39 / 6.94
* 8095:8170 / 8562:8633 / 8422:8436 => 0.00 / 7.17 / 7.51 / 7.38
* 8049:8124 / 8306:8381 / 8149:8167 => 0.06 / 7.44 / 7.06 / 7.33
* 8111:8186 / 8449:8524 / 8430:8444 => -0.02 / 7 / 7.39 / 7.33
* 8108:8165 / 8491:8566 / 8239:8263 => 0.04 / 7.08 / 7.4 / 7.17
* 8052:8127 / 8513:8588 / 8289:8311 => 0.09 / 7.43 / 7.43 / 7.43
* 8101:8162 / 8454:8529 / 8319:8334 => 0.04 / 7.17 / 7.38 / 7.28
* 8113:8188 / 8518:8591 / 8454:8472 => -0.01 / 6.98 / 7.42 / 7.32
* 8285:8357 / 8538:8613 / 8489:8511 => 0.00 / 6.97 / 7.48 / 7.33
